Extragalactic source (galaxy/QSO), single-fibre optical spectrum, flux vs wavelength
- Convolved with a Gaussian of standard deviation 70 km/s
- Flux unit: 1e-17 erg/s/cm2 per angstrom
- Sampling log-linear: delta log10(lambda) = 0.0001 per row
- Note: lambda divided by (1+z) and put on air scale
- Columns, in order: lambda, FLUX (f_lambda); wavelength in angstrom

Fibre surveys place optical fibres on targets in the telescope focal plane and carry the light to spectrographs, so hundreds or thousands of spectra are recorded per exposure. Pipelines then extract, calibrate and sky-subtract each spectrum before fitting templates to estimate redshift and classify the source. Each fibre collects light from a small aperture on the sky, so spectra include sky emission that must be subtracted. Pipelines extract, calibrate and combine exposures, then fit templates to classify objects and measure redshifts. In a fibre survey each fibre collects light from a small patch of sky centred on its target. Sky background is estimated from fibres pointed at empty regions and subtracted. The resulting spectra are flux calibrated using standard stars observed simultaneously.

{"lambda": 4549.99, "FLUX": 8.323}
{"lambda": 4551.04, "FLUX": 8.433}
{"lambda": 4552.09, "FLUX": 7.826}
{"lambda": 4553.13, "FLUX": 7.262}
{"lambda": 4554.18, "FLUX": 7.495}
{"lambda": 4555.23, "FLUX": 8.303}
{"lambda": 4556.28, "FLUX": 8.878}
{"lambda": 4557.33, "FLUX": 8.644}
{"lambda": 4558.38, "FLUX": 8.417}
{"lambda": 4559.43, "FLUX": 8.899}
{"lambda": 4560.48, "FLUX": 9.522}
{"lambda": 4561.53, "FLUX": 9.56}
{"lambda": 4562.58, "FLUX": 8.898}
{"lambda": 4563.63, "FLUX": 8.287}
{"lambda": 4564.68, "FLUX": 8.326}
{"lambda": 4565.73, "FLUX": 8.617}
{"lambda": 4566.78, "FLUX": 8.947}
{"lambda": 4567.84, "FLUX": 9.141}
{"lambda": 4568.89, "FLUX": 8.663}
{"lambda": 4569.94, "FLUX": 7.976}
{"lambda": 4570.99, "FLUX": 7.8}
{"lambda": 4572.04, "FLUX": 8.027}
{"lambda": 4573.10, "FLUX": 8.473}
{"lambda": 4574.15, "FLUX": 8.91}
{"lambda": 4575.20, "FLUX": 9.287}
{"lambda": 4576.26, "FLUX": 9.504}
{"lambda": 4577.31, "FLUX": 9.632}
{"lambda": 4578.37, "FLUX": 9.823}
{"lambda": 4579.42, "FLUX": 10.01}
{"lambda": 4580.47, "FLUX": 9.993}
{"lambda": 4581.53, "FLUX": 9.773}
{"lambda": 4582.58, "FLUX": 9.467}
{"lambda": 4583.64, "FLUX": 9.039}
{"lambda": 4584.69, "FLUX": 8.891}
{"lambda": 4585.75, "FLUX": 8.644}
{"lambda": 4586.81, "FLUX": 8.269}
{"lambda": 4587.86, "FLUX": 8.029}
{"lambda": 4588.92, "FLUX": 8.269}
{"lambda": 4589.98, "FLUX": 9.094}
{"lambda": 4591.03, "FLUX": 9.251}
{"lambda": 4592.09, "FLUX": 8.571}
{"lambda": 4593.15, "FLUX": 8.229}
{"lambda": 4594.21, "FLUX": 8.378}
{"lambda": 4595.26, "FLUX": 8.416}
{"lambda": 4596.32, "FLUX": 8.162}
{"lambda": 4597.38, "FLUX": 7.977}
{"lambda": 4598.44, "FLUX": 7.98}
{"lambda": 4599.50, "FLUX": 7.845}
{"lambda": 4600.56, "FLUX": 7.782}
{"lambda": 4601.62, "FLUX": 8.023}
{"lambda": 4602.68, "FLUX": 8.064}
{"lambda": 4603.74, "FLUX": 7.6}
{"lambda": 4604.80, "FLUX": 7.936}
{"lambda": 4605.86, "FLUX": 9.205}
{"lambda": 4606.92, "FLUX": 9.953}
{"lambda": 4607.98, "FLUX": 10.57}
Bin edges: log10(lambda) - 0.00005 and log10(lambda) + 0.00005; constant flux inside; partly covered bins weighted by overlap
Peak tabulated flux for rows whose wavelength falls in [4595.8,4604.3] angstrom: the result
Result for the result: 8.162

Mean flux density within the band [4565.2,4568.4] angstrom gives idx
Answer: 8.89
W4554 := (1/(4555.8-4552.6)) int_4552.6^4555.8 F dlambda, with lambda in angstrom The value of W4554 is 7.71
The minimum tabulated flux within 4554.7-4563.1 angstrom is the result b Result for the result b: 8.303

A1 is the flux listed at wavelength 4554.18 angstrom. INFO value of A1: 7.495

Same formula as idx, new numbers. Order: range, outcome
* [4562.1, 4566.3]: 8.54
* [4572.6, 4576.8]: 9.06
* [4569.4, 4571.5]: 7.91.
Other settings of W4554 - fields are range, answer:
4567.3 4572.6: 8.31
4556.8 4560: 8.66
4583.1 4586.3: 8.84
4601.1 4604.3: 7.9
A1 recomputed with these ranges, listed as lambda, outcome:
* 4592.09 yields 8.571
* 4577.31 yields 9.632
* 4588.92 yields 8.269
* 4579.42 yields 10.01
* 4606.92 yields 9.953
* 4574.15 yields 8.91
